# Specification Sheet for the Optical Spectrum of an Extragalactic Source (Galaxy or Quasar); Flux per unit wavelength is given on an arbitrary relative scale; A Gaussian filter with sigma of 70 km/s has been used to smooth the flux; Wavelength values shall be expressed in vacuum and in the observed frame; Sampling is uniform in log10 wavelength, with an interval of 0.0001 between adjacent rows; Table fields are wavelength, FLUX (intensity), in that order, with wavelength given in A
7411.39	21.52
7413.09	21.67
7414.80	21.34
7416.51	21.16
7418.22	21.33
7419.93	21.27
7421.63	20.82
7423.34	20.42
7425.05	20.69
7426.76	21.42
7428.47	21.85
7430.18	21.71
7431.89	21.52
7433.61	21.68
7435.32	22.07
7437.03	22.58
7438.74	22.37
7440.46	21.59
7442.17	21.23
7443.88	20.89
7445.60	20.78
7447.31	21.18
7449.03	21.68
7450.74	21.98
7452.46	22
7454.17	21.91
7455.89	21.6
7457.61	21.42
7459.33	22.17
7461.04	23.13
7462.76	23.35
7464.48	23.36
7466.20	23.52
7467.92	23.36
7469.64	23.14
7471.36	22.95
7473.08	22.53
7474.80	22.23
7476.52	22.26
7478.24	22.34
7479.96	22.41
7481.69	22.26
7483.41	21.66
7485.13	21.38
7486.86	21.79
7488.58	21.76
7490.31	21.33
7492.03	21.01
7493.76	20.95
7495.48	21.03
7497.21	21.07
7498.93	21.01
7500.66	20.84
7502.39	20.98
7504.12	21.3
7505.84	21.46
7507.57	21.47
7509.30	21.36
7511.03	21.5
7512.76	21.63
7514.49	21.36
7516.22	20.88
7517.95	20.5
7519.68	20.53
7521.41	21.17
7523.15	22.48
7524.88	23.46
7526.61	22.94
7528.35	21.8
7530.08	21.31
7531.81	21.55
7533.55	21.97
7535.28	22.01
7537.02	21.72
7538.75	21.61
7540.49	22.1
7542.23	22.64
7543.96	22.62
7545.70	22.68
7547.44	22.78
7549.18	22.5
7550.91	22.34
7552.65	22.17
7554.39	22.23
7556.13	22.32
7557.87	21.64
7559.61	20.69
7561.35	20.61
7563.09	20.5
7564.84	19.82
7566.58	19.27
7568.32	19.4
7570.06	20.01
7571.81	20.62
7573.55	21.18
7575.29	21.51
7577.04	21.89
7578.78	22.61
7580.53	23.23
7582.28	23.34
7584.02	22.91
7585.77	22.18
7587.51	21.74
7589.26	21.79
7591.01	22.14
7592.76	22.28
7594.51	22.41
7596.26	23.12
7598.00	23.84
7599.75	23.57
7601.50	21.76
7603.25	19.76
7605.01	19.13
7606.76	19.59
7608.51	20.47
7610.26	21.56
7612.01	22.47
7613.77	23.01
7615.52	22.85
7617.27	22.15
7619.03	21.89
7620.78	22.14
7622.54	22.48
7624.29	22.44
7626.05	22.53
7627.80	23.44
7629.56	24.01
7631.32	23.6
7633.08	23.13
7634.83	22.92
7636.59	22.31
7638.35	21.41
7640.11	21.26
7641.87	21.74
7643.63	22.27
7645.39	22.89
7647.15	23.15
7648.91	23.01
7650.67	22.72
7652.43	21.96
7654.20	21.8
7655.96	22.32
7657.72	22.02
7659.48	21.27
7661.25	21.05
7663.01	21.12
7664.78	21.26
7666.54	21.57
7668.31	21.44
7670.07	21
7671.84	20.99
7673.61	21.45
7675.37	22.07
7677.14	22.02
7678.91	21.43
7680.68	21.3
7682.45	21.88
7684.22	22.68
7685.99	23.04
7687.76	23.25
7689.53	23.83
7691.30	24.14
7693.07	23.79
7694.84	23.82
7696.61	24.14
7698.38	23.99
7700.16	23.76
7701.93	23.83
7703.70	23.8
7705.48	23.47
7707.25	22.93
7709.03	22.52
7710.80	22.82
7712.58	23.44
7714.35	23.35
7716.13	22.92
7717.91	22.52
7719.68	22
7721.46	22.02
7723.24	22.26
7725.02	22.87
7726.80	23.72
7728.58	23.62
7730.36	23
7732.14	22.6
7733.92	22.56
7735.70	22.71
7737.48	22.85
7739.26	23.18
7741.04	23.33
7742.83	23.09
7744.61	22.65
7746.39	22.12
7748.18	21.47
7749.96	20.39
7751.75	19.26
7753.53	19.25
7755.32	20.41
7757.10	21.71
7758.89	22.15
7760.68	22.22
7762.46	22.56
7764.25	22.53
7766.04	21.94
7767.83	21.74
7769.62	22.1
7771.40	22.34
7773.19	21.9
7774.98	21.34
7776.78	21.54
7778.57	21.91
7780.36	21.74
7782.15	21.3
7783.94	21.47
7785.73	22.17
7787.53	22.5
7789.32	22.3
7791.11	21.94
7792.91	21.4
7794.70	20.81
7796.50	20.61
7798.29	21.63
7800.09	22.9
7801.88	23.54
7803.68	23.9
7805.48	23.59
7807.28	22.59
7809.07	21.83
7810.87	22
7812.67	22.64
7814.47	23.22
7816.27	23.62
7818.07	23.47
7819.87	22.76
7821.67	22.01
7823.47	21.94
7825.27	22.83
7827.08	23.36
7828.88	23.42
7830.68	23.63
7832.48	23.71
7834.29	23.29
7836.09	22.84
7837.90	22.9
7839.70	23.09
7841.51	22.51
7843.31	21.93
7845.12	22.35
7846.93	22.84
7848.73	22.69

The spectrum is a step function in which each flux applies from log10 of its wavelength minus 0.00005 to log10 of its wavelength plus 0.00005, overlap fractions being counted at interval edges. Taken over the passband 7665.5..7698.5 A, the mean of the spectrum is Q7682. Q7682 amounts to 22.5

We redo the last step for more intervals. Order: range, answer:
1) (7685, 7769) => 22.7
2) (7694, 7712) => 23.5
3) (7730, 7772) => 22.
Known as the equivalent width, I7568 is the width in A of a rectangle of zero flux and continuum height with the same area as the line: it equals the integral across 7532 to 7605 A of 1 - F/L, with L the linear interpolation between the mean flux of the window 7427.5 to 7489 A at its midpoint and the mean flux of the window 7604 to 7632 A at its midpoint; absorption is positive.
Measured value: 0.9 A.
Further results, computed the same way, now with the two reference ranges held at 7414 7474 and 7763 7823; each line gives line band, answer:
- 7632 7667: 0.0 A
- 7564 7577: 1.0 A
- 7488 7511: 0.8 A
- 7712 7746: -1.1 A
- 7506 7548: 0.3 A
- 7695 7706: -0.8 A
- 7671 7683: 0.3 A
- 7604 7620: 0.4 A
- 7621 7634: -0.6 A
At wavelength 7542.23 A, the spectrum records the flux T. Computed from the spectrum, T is 22.64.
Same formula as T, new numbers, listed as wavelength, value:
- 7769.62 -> 22.1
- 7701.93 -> 23.83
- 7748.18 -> 21.47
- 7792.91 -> 21.4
